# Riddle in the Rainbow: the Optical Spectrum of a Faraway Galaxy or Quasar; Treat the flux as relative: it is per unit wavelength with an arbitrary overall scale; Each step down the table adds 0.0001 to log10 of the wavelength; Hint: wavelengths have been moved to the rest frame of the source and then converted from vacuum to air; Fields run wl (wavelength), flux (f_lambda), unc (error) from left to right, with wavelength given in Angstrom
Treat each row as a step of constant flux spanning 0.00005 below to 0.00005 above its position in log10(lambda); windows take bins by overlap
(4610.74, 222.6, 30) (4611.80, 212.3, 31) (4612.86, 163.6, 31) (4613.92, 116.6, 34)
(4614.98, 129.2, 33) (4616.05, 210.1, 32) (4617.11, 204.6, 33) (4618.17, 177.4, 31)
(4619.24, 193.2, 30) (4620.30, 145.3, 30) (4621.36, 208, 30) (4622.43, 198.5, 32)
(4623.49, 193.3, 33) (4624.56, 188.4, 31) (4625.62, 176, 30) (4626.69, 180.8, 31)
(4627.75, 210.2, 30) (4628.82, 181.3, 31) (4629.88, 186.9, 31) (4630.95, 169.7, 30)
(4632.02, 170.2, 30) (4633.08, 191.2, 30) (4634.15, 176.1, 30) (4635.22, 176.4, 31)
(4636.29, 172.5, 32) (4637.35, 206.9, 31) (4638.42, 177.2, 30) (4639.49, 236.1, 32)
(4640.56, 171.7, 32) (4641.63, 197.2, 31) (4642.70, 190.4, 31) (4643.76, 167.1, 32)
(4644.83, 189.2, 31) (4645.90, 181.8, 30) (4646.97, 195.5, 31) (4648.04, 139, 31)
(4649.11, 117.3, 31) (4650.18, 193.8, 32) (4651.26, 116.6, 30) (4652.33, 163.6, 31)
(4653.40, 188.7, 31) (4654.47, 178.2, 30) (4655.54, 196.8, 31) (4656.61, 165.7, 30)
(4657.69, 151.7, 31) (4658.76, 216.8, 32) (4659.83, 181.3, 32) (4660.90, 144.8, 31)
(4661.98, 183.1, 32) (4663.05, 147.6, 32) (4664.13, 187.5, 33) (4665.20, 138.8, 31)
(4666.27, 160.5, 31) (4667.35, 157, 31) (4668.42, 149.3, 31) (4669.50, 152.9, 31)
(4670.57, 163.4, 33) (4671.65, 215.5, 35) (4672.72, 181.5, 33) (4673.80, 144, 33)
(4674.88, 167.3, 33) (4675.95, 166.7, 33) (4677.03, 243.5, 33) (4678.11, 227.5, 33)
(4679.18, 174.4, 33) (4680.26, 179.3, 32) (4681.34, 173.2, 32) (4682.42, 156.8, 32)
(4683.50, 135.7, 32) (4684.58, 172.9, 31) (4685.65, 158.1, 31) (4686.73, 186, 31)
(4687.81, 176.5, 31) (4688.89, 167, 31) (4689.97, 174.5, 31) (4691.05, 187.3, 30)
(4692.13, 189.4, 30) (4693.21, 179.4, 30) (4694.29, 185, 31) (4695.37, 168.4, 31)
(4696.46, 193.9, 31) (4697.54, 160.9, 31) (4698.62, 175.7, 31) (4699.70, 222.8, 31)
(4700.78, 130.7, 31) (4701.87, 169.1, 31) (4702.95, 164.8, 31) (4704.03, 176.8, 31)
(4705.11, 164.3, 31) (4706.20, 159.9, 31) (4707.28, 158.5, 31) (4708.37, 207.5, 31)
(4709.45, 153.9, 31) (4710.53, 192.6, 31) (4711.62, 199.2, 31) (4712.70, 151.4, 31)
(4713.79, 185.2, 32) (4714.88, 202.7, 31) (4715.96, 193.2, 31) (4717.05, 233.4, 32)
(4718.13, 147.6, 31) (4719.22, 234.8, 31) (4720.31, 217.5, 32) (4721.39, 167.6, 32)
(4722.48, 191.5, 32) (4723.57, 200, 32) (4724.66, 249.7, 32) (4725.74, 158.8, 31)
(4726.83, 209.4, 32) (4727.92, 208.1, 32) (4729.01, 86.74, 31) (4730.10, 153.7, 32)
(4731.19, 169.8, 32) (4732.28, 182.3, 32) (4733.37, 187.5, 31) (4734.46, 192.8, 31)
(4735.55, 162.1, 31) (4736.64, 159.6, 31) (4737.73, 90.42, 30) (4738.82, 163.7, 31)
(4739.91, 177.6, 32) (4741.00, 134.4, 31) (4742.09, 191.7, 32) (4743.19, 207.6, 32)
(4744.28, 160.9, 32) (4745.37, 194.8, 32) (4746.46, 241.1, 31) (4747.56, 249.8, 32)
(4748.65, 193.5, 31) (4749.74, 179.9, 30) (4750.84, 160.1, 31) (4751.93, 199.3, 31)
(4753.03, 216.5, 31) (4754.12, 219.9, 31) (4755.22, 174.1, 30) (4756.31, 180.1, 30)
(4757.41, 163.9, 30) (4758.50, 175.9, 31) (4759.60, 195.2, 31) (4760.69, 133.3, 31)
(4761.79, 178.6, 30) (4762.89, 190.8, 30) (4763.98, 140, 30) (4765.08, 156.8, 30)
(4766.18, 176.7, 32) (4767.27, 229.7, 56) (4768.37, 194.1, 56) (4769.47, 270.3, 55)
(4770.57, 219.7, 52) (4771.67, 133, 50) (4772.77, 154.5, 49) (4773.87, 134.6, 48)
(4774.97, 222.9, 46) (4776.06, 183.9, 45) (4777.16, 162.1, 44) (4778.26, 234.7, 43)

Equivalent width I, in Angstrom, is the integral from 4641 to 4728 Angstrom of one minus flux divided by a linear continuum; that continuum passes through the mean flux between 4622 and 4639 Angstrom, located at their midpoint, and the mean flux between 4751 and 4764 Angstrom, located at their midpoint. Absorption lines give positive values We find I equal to 2.7 Angstrom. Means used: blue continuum 185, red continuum 182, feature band 178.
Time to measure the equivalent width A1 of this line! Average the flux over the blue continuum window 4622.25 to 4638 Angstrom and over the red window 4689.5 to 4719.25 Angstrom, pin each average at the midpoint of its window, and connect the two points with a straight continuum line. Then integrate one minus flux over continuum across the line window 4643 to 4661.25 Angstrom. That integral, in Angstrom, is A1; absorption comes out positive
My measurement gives 1.3 Angstrom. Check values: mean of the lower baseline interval 185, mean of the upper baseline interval 180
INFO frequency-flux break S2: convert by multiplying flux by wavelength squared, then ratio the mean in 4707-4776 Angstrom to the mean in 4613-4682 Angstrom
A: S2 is 1.08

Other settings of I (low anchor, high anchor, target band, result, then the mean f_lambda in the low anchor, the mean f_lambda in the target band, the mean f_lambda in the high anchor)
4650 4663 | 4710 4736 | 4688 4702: 0.2 Angstrom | 172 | 177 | 187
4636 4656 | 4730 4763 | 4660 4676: 1.3 Angstrom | 178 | 164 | 180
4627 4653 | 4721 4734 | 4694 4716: 0.4 Angstrom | 178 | 177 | 181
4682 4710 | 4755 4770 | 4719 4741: 0.2 Angstrom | 172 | 176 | 183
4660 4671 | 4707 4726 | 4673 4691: -0.6 Angstrom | 159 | 176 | 192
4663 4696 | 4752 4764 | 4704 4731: -1.0 Angstrom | 174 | 184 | 181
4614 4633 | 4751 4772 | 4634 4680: 1.9 Angstrom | 182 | 176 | 187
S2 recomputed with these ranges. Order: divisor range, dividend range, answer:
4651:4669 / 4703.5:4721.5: 1.14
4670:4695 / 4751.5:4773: 1.08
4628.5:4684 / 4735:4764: 1.07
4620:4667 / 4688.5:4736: 1.05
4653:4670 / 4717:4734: 1.13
